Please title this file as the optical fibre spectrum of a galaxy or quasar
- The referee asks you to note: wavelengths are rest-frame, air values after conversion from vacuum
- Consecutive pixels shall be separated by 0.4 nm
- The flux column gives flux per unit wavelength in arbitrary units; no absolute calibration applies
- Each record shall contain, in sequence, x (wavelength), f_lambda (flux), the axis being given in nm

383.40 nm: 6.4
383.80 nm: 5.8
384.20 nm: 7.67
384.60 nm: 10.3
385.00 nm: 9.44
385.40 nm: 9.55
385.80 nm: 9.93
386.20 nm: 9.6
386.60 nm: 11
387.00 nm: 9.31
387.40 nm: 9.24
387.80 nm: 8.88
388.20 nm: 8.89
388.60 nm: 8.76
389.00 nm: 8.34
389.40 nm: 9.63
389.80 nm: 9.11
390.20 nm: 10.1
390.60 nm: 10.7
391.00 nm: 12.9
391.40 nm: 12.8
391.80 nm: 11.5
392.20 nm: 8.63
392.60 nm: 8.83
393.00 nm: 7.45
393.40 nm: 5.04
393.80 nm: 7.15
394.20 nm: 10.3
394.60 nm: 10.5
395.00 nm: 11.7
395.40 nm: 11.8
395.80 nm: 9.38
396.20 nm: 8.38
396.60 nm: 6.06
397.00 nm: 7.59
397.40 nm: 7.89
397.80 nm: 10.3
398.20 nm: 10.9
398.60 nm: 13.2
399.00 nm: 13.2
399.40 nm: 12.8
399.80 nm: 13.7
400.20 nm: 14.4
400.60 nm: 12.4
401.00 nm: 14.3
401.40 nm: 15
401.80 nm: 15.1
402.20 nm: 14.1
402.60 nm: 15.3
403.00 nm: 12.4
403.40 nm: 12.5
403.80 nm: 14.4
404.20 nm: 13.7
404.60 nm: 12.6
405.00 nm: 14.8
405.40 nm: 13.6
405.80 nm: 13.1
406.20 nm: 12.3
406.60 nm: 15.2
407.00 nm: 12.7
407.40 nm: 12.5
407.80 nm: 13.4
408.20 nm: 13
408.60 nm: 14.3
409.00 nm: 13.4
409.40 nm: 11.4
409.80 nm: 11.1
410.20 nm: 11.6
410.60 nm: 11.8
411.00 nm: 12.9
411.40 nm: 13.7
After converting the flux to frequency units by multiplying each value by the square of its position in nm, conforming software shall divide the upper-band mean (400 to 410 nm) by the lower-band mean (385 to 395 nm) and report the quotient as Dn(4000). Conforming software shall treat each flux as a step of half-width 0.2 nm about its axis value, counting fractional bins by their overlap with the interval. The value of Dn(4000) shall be 1.52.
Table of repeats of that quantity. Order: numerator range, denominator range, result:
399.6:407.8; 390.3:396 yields 1.46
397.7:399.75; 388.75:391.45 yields 1.24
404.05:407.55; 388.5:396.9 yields 1.51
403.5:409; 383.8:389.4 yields 1.62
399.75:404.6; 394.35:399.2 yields 1.42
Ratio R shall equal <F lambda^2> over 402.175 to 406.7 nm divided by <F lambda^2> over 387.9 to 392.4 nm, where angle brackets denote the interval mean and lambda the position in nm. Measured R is 1.4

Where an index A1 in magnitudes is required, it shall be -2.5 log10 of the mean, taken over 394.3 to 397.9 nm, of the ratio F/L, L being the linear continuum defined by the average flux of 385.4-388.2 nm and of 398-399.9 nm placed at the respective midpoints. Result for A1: 0.27 mag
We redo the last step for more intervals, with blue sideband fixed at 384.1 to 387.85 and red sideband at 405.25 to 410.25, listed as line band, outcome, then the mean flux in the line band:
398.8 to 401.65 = -0.17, 13.7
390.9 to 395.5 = 0.09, 9.78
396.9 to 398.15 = 0.26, 8.95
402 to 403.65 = -0.12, 13.6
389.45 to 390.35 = 0.06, 9.58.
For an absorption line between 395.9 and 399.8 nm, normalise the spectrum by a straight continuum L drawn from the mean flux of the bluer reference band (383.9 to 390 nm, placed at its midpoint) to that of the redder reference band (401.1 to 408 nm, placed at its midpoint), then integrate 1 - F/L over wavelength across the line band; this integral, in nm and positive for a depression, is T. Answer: 0.60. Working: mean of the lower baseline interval 9.25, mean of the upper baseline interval 13.7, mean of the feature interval 10.2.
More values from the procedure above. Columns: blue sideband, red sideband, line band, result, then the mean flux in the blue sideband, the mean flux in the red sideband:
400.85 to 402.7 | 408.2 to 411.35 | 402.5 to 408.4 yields 0.12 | 14.7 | 12.5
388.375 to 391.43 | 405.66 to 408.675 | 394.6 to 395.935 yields 0.02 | 10.1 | 13.3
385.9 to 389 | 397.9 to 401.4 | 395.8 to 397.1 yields 0.48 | 9.33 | 13.1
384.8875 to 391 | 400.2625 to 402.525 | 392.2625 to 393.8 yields 0.55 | 9.61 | 14.3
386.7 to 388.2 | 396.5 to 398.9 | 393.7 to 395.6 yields -0.19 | 9.23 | 9.62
